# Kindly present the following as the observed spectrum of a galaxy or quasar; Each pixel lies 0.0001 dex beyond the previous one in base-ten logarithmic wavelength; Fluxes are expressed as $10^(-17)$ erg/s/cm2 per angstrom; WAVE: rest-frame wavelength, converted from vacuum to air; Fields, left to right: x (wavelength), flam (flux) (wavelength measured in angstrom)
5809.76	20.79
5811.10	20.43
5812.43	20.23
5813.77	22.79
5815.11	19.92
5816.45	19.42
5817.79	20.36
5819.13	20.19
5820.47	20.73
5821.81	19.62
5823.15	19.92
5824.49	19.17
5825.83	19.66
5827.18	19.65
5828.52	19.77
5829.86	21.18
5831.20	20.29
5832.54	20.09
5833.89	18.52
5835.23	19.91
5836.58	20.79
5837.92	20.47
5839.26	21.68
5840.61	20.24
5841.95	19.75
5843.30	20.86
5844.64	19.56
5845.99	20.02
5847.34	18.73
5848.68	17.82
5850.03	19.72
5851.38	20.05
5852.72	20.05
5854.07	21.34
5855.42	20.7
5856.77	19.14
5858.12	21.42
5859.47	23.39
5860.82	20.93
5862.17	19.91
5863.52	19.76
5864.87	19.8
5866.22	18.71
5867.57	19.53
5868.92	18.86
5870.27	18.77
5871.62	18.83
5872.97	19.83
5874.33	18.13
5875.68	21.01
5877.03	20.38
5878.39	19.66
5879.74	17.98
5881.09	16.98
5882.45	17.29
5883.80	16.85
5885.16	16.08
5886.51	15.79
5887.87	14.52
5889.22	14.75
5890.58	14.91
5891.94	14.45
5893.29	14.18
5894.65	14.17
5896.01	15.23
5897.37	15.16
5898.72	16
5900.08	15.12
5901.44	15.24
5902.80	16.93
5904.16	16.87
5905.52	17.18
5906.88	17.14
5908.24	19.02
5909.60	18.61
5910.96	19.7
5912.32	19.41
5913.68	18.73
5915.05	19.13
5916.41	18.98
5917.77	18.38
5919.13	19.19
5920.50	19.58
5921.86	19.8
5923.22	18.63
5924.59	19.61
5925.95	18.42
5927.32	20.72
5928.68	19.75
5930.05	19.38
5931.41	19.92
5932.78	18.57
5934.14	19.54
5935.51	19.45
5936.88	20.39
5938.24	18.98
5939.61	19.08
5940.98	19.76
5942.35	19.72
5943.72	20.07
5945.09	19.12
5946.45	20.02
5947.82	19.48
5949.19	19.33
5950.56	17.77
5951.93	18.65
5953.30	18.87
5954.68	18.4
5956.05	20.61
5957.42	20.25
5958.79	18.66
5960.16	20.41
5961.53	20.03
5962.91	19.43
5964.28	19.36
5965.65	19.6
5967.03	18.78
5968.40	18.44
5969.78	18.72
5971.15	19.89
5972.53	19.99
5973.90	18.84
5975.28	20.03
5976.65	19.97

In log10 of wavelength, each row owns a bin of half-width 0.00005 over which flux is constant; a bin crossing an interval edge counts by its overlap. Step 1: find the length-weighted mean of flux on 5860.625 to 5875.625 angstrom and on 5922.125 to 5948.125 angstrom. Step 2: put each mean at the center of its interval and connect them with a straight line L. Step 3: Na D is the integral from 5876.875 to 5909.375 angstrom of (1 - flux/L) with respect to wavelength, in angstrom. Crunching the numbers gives 5.3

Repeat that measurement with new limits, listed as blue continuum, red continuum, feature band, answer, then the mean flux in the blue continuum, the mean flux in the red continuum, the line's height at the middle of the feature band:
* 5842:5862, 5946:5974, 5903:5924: 1.1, 20.2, 19.3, 19.7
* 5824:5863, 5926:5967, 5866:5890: 2.4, 20.2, 19.5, 19.9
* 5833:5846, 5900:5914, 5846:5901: 2.4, 20.2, 17.7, 18.9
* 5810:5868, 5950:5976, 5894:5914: 2.8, 20.2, 19.3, 19.7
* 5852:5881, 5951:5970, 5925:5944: -0.1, 19.9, 19.3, 19.4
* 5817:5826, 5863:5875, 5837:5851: -0.2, 20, 19.1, 19.6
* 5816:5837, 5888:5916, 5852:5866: -1.6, 19.9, 16.6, 18.5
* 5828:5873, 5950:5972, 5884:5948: 5.2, 20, 19.2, 19.6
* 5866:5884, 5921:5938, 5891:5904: 2.6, 18.8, 19.5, 19.1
